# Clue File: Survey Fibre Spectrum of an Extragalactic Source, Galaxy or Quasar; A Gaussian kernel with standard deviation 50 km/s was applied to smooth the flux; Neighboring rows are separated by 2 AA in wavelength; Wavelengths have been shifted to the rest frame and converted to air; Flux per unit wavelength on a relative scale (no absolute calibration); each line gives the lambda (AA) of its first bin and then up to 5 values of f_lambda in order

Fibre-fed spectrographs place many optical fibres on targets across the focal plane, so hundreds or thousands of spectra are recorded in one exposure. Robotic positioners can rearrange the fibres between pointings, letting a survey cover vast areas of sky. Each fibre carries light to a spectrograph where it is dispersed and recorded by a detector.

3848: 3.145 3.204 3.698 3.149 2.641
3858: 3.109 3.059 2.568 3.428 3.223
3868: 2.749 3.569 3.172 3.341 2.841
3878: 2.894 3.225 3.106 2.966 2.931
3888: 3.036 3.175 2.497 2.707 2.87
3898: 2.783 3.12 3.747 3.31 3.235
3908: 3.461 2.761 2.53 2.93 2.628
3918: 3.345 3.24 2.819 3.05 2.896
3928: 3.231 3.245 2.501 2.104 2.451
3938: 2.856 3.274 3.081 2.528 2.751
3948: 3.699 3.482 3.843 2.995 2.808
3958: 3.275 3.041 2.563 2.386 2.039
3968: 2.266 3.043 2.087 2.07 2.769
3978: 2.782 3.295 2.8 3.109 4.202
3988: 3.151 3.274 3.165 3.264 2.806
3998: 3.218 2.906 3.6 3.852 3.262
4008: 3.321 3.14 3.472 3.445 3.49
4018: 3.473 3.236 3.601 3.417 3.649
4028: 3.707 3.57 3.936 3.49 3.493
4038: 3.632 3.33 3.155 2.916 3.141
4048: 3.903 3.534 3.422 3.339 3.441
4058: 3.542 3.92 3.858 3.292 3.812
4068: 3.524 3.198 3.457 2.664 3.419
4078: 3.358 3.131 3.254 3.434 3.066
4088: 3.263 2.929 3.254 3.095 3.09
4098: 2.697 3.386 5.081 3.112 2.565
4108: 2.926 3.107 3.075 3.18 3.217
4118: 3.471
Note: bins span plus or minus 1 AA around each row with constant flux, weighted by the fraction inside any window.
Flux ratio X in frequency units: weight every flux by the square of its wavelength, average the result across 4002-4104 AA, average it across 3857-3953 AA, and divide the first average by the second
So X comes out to 1.22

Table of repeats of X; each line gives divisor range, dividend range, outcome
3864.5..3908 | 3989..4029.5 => 1.16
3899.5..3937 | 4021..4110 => 1.22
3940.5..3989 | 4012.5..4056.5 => 1.23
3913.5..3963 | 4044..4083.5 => 1.22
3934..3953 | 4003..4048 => 1.18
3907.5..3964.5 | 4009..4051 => 1.23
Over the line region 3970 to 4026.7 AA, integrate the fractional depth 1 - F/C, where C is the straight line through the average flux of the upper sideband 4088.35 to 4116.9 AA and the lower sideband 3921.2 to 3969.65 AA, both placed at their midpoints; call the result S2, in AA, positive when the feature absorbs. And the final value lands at -4.0 AA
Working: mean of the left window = 2.89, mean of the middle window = 3.2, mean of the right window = 3.2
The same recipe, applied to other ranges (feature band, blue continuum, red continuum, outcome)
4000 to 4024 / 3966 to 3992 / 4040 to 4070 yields -2.18 AA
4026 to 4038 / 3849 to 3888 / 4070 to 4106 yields -1.59 AA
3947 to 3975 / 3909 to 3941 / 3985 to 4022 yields 2.30 AA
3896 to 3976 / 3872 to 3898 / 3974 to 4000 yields 3.29 AA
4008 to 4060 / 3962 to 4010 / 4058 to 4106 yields -4.97 AA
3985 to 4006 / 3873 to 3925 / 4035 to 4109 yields -0.92 AA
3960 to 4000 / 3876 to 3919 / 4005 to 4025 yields 5.05 AA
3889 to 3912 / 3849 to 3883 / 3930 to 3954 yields 0.10 AA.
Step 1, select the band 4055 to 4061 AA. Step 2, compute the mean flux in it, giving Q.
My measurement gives 3.63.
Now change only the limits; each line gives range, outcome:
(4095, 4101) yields 3.06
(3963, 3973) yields 2.36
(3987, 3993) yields 3.2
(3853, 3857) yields 2.9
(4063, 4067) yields 3.55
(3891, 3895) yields 2.6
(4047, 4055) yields 3.55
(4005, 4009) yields 3.29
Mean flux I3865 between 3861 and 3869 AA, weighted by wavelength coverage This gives 2.99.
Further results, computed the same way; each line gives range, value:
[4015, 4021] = 3.4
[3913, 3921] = 3.04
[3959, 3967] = 2.51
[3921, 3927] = 2.92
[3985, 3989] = 3.68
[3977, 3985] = 3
